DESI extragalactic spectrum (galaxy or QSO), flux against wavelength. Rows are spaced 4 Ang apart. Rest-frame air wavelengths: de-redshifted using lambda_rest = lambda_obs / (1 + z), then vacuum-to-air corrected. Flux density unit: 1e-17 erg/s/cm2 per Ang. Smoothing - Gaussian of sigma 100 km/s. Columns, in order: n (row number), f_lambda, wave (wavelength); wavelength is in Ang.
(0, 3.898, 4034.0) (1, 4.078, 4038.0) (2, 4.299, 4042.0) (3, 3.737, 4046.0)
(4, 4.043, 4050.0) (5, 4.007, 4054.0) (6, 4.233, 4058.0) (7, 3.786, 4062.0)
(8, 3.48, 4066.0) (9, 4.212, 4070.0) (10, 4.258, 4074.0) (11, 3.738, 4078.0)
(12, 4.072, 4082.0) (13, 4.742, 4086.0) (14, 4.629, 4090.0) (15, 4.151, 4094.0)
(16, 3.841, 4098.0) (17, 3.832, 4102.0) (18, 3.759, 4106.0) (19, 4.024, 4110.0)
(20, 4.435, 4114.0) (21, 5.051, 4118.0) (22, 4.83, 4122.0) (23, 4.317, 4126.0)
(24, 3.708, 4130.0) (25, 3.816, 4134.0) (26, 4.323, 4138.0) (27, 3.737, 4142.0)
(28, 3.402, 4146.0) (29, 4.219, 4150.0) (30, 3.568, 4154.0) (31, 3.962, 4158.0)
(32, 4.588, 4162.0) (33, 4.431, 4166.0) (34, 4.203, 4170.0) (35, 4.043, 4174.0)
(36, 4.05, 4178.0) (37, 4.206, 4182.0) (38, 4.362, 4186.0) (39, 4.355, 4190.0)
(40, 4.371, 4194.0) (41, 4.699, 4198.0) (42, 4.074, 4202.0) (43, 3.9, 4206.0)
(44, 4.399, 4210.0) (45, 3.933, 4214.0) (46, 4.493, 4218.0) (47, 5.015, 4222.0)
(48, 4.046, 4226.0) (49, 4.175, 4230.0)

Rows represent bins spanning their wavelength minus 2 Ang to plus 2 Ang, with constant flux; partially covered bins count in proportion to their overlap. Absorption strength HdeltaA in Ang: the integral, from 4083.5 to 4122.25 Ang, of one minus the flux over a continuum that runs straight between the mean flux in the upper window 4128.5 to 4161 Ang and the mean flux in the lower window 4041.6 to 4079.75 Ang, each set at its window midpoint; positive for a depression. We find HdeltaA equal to -3.8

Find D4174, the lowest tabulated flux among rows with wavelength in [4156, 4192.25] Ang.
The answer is 3.962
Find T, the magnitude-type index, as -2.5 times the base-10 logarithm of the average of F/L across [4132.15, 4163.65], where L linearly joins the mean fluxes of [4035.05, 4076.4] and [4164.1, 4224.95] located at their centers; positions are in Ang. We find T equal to 0.07 mag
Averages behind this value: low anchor 4.01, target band 3.95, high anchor 4.3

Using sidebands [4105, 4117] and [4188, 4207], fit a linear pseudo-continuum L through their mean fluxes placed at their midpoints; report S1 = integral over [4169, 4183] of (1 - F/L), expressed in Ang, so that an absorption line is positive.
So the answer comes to 0.5 Ang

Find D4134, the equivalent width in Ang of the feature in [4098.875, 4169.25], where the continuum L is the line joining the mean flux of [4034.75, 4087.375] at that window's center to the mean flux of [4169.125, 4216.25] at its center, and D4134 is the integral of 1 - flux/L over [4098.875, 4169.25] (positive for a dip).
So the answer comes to 0.41 Ang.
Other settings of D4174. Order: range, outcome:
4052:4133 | 3.48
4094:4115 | 3.759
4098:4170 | 3.402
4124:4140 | 3.708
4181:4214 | 3.9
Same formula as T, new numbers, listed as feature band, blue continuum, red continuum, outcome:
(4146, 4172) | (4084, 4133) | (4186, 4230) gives 0.05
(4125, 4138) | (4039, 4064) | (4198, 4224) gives 0.05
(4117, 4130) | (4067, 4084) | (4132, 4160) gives -0.16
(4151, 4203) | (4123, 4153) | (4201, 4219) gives -0.04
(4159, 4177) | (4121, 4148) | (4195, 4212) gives -0.04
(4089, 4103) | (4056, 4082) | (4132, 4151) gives -0.04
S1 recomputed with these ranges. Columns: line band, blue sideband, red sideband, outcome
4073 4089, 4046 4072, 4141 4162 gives -1.2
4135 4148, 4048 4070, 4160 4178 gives 1.2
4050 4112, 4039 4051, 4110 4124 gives 4.2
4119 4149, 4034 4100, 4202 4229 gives 0.8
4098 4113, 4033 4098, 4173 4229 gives 0.9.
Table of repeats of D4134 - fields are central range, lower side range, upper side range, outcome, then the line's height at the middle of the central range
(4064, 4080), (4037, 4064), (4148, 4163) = 0.4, 4.03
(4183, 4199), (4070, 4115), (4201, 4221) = -0.8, 4.19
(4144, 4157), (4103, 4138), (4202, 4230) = 1.5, 4.25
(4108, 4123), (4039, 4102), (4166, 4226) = -1.5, 4.15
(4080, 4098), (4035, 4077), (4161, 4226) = -1.1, 4.08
